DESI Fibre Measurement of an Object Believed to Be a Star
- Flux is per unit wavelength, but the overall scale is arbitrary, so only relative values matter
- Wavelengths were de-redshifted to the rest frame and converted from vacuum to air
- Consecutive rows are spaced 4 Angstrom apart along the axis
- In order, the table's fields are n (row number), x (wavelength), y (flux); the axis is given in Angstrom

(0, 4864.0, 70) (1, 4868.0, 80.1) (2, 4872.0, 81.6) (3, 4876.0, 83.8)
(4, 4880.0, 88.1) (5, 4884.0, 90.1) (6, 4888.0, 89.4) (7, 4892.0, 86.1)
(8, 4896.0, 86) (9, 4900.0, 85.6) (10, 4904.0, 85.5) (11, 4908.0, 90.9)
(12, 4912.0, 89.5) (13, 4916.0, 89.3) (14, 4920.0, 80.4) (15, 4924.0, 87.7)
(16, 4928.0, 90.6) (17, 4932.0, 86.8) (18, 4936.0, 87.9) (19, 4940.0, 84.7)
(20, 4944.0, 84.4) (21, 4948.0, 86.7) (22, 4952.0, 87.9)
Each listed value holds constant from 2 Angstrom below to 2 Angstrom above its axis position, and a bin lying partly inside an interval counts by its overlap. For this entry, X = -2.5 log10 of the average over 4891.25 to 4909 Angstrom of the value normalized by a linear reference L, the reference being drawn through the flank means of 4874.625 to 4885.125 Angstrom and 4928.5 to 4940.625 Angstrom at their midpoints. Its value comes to 0.01 mag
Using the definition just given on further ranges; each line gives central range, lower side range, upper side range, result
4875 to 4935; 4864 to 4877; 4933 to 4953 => -0.057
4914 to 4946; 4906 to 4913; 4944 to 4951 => 0.020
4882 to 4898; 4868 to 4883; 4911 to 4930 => -0.033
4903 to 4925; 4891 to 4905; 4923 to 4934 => -0.001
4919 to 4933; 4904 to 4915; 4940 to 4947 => 0.004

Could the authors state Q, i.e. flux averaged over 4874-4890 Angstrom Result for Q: 87.9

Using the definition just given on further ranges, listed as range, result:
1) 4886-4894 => 87.8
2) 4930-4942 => 86.5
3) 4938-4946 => 84.6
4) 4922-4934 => 88.4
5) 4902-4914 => 88.6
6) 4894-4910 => 87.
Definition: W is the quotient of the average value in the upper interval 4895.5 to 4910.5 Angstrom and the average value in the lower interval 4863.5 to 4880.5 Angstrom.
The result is 1.1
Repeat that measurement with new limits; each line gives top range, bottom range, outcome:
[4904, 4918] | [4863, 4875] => 1.14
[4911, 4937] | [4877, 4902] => 1.00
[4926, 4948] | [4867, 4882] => 1.04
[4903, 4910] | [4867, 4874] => 1.09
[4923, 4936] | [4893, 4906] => 1.03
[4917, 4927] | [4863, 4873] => 1.10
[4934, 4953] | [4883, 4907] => 0.99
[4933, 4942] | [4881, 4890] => 0.96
